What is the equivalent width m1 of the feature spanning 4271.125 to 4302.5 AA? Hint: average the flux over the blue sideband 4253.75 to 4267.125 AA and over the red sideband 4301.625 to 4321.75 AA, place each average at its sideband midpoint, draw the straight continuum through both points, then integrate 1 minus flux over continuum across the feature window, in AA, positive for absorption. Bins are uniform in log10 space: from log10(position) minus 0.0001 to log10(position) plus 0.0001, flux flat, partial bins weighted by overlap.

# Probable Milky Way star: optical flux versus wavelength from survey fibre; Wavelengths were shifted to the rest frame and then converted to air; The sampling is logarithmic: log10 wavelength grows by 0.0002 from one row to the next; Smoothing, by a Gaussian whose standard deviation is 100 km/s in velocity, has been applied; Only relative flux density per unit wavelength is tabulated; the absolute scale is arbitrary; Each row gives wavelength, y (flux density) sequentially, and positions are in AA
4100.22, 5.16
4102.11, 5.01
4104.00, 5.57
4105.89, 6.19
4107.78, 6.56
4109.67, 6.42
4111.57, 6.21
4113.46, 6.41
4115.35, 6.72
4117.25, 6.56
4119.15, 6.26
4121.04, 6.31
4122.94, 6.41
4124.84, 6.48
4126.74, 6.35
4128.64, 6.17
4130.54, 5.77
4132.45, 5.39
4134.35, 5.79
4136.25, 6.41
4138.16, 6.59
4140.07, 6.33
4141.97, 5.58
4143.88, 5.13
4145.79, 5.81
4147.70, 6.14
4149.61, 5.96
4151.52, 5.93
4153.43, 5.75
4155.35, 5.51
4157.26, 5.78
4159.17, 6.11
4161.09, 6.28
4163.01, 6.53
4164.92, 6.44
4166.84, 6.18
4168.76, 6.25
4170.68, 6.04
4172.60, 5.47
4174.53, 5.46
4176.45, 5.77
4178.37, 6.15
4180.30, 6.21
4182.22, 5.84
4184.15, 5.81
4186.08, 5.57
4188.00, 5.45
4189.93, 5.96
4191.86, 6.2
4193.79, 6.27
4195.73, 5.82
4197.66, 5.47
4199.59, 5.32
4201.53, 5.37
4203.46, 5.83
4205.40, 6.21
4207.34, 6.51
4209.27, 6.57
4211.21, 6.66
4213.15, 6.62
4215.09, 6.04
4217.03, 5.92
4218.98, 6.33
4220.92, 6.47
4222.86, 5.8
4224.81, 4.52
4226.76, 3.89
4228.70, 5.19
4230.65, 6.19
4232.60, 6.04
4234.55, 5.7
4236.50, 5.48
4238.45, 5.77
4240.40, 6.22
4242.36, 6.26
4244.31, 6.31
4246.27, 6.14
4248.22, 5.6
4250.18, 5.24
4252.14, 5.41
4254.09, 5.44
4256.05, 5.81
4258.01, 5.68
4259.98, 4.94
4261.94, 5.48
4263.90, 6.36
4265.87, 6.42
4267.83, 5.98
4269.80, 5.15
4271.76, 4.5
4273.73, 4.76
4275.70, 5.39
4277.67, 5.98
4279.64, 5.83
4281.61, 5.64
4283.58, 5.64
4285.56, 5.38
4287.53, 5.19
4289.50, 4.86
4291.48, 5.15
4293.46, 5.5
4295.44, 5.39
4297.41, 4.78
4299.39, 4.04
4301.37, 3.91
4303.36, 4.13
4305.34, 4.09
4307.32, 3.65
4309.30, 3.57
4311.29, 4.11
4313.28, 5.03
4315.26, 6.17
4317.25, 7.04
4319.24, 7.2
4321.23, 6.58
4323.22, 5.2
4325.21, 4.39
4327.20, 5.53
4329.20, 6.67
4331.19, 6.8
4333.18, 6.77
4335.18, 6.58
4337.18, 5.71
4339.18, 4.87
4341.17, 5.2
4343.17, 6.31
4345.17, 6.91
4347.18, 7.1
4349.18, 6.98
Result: 1.7 AA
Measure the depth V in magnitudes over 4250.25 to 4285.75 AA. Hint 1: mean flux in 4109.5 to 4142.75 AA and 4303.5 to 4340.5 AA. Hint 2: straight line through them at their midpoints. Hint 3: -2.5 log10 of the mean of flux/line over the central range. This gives 0.03 mag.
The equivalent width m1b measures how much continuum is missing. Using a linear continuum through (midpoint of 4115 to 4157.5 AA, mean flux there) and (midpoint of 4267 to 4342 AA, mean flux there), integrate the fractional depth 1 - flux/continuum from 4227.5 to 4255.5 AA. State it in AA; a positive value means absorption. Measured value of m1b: -0.9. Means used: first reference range 6.04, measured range 5.77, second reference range 5.33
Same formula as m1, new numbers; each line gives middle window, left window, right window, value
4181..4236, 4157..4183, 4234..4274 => 0.29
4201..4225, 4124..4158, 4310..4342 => -0.92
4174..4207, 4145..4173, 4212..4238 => 0.29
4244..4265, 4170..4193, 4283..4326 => -1.15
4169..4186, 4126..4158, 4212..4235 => -0.05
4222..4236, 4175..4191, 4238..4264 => 1.06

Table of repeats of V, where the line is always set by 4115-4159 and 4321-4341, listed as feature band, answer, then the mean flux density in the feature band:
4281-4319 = 0.189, 4.95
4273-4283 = 0.069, 5.55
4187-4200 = 0.033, 5.81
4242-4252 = 0.017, 5.85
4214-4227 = 0.055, 5.67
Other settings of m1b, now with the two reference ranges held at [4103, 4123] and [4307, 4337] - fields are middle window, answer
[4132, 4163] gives 1.5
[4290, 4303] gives 2.3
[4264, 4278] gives 0.9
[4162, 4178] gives 0.4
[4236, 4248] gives -0.1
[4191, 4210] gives 0.4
